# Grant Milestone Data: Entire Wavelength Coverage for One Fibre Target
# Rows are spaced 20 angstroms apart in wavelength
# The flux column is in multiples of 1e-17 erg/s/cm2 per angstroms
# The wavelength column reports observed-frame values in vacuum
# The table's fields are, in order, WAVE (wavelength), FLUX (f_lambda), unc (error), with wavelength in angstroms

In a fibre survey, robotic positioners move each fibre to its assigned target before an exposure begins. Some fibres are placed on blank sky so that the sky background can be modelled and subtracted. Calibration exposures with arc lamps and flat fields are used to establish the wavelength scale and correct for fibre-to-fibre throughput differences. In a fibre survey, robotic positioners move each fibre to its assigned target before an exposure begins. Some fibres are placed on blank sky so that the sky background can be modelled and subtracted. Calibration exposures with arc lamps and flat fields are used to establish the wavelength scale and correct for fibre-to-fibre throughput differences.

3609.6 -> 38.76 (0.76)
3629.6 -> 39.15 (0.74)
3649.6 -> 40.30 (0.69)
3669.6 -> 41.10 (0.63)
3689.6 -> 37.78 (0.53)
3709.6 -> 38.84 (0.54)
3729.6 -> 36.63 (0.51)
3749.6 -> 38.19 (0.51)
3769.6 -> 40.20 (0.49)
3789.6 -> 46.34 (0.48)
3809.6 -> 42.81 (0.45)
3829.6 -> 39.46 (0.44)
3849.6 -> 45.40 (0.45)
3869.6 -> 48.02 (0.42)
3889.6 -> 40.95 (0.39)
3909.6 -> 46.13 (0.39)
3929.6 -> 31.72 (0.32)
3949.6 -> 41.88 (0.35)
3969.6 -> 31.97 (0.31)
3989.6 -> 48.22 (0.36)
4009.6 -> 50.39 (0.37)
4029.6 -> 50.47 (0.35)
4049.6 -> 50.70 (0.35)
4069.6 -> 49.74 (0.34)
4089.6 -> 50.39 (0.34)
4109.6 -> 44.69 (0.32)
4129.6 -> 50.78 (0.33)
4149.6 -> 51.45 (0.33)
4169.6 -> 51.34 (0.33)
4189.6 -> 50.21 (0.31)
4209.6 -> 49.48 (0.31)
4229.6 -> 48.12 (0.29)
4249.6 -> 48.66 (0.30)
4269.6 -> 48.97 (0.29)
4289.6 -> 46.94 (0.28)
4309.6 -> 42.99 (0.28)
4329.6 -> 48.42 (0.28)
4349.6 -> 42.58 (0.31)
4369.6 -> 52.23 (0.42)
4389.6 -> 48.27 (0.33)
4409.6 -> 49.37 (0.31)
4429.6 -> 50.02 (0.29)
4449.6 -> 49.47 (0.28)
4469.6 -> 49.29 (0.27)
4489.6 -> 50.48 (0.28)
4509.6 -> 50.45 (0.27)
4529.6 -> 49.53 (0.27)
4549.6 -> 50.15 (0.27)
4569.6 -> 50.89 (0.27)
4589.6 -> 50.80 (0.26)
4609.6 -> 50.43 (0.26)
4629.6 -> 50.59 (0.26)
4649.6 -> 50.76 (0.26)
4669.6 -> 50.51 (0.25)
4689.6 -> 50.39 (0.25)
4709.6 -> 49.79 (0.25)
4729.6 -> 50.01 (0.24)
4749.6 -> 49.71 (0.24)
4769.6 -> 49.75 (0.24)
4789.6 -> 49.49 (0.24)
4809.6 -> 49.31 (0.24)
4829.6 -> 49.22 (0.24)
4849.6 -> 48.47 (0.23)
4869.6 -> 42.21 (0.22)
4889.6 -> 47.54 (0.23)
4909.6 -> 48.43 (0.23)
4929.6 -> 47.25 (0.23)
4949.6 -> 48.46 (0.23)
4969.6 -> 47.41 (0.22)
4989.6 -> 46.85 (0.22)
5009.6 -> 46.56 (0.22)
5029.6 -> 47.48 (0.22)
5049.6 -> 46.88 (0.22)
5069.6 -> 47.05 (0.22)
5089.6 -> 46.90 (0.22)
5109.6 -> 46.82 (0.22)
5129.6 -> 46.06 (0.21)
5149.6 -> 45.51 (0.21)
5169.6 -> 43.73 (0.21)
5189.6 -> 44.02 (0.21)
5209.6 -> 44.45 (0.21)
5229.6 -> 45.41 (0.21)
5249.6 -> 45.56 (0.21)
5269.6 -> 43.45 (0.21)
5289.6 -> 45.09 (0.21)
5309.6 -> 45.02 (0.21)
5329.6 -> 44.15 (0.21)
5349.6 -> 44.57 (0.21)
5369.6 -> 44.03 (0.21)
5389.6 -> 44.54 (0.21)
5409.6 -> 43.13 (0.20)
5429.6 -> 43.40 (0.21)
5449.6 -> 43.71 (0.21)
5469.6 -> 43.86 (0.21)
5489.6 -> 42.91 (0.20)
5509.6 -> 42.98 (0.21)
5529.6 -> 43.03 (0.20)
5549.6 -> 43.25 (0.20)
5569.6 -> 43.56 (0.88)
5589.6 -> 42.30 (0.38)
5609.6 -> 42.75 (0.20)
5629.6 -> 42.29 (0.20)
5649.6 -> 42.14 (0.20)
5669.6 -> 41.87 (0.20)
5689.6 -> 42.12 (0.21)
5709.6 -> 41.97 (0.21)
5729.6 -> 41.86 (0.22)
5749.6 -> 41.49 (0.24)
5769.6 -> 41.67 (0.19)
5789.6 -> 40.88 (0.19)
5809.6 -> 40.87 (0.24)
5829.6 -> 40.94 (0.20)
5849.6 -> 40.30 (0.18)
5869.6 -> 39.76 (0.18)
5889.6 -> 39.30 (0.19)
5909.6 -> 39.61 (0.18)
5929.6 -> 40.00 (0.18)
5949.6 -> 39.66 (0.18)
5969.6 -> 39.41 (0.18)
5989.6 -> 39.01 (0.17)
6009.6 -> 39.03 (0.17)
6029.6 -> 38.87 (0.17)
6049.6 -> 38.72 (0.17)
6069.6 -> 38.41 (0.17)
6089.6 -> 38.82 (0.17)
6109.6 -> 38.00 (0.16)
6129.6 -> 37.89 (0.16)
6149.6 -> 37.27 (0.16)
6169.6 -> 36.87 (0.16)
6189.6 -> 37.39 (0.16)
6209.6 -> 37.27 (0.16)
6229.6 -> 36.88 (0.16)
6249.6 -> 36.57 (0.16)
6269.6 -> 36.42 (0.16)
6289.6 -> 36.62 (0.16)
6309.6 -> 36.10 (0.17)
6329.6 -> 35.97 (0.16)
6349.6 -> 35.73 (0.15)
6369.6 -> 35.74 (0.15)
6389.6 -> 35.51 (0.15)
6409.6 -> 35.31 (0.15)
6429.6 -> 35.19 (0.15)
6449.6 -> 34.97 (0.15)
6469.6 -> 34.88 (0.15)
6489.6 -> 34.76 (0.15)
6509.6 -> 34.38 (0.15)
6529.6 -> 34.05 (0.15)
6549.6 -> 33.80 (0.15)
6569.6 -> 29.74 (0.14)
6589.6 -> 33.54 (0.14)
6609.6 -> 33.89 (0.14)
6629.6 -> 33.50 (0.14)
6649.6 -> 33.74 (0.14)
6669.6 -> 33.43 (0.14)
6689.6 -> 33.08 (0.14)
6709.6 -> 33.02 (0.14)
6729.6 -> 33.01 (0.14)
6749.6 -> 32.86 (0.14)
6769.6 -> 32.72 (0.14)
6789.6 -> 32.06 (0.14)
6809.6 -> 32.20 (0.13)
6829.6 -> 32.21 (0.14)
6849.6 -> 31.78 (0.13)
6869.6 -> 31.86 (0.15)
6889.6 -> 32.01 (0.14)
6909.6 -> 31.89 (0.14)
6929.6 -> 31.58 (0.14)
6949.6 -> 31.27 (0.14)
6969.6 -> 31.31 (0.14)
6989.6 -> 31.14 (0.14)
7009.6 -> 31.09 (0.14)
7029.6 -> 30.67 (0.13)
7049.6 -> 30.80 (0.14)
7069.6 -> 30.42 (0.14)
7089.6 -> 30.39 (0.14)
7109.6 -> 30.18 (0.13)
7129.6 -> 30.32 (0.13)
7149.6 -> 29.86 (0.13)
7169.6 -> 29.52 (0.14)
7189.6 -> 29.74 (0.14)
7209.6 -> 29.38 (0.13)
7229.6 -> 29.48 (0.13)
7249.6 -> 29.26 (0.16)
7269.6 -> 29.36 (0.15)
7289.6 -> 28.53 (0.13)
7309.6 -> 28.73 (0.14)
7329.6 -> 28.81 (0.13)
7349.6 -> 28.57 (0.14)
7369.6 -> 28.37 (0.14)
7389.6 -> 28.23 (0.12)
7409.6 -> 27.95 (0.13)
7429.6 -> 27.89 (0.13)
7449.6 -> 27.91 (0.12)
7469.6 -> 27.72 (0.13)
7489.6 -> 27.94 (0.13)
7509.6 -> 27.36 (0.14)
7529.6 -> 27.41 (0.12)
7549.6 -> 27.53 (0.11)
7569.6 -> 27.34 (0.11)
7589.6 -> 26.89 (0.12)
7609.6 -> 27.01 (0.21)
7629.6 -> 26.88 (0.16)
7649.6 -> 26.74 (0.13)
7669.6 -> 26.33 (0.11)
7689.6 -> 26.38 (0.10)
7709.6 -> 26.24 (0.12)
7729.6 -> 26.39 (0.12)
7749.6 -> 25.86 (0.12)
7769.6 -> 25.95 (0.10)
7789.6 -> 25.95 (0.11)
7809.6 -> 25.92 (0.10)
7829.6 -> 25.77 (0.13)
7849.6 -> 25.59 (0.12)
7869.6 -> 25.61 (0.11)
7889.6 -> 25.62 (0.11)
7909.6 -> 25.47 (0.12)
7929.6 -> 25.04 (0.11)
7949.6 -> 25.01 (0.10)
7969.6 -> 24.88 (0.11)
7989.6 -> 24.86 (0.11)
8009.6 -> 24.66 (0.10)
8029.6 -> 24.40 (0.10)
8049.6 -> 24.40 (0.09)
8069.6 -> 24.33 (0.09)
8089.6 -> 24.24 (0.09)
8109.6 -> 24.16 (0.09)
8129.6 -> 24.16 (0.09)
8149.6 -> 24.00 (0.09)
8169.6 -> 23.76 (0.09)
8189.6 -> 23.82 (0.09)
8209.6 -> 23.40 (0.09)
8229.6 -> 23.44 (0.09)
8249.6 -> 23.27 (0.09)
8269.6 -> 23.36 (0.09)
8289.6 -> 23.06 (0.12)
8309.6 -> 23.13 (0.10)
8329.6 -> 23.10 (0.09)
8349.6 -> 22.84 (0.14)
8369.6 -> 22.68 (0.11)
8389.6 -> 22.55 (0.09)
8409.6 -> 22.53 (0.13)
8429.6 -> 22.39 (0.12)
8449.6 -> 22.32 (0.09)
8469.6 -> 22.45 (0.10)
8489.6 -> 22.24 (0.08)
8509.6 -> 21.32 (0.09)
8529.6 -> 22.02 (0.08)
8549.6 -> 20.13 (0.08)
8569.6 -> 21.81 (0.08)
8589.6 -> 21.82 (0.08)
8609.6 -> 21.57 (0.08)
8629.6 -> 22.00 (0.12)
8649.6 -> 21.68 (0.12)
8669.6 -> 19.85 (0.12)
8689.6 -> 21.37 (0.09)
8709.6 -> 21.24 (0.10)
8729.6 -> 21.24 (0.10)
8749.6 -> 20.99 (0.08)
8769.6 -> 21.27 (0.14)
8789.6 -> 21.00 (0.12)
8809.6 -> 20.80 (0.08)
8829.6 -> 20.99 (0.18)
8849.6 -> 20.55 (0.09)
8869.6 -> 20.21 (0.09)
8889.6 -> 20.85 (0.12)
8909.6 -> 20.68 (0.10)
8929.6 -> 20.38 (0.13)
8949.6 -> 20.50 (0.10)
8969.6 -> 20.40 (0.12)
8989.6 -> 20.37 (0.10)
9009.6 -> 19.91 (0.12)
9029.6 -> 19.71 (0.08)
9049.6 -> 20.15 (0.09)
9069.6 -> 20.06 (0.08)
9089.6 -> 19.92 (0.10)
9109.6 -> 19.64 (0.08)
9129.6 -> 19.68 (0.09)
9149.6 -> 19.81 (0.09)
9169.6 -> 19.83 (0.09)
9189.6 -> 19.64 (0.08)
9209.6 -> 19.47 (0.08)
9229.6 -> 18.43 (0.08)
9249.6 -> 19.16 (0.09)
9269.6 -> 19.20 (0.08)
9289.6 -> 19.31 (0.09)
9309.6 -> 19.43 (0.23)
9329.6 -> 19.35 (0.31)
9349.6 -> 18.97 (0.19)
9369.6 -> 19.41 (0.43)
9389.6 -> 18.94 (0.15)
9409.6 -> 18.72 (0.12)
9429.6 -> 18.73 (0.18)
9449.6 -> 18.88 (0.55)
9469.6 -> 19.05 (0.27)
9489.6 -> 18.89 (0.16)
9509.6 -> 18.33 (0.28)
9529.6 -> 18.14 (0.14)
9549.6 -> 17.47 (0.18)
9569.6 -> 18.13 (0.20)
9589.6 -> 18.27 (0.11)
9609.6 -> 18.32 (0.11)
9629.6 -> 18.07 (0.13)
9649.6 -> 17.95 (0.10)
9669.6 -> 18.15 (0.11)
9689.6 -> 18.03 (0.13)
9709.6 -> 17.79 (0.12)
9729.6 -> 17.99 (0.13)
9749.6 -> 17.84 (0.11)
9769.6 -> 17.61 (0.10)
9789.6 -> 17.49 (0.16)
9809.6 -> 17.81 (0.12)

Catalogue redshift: 0.001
